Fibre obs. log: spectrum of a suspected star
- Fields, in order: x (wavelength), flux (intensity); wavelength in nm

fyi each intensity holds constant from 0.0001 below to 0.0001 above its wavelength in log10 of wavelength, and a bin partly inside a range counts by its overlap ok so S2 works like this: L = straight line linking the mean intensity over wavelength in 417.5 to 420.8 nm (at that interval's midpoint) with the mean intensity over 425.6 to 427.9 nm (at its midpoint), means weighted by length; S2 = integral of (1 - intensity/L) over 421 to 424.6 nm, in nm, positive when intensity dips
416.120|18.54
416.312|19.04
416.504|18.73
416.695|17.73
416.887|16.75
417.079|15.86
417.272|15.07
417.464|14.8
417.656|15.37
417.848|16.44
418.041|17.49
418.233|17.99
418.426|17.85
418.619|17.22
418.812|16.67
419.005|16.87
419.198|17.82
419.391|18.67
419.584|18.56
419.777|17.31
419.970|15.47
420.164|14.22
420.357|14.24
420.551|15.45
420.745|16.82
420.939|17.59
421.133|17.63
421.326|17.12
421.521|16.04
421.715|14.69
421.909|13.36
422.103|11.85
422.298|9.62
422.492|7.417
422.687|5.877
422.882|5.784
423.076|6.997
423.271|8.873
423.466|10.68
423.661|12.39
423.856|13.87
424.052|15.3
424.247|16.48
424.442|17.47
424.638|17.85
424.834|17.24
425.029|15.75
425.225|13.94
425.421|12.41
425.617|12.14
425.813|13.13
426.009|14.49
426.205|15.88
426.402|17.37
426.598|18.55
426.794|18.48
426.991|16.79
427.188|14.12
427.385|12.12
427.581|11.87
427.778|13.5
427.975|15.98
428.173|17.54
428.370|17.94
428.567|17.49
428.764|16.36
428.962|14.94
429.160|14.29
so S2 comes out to 0.78 nm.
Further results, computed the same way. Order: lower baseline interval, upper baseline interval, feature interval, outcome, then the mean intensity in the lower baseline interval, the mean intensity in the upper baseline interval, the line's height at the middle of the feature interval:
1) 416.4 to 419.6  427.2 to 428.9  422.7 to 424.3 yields 0.52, 17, 15.3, 16.1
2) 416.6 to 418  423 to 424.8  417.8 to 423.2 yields 0.09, 16.1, 13.5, 14.8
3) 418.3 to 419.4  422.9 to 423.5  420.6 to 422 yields -0.44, 17.4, 8.26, 12.3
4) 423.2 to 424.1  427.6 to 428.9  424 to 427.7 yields -0.36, 12.1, 16.1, 14.1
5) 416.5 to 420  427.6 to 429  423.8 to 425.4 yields 0.05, 17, 16.1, 16.4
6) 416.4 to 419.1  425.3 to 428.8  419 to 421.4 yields -0.05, 16.8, 15.3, 16.4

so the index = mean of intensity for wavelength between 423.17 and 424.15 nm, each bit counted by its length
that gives 12.2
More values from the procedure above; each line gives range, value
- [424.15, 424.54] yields 17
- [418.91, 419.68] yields 18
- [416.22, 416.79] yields 18.5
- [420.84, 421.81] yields 16.6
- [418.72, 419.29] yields 17.1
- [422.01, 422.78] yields 8.68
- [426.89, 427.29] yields 15.4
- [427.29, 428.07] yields 13.4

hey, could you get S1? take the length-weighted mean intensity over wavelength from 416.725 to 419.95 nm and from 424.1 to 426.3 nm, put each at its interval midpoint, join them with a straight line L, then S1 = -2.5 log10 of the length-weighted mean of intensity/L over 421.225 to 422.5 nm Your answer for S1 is 0.20 mag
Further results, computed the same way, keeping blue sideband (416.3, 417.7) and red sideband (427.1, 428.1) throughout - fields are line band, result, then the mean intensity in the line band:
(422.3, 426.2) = 0.16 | 12.5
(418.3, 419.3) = -0.08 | 17.3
